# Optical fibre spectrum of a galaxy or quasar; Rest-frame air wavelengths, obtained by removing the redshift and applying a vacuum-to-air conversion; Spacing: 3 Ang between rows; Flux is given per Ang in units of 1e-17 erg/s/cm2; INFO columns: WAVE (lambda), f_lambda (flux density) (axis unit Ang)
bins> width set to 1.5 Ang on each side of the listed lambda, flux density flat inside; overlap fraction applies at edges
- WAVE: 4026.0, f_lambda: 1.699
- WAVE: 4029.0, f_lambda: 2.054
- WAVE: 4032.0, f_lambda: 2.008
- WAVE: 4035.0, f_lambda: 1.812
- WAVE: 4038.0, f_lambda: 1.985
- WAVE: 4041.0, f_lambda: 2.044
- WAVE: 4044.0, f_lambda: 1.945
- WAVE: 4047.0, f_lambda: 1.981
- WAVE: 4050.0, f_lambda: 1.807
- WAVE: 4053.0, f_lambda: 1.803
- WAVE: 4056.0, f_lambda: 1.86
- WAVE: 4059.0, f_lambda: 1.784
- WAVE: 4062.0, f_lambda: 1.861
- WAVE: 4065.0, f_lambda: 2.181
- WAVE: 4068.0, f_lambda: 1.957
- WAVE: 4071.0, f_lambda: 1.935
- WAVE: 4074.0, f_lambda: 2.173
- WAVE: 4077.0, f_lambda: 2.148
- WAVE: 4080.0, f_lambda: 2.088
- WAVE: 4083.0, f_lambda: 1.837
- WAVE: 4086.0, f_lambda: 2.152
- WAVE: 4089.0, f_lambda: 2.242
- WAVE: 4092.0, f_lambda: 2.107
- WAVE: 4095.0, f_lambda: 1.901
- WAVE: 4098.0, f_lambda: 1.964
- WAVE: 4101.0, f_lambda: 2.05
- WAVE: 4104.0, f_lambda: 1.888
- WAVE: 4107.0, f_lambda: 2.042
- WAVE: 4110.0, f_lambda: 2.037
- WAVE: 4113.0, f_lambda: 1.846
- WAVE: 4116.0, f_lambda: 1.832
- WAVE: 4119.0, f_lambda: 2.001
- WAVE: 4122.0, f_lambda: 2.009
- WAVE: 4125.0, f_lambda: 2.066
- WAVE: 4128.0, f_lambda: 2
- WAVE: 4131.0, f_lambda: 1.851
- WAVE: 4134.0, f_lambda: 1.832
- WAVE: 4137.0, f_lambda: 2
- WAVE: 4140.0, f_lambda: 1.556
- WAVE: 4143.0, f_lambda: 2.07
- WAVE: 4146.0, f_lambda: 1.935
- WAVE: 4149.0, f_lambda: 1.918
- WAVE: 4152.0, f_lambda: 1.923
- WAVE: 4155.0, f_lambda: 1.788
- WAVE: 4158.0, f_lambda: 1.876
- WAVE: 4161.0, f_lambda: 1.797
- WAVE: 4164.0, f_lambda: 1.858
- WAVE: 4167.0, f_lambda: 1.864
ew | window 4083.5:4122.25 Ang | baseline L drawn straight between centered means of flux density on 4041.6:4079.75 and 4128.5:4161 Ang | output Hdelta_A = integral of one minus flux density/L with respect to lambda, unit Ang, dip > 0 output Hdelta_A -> -1.7 Ang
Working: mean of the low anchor 1.96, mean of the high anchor 1.88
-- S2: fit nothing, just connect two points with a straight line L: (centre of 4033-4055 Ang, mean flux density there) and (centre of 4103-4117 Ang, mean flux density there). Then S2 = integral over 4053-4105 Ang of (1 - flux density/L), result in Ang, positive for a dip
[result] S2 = -2.1 Ang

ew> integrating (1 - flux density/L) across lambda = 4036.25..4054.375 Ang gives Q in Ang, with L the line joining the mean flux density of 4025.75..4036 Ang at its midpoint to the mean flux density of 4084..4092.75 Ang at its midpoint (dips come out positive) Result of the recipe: 0.5 Ang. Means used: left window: 1.92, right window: 2.15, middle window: 1.93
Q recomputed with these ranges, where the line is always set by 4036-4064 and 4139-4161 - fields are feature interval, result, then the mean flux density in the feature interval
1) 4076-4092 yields -1.7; 2.09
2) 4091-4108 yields -0.9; 1.99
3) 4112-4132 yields -0.8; 1.95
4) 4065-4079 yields -1.3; 2.07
